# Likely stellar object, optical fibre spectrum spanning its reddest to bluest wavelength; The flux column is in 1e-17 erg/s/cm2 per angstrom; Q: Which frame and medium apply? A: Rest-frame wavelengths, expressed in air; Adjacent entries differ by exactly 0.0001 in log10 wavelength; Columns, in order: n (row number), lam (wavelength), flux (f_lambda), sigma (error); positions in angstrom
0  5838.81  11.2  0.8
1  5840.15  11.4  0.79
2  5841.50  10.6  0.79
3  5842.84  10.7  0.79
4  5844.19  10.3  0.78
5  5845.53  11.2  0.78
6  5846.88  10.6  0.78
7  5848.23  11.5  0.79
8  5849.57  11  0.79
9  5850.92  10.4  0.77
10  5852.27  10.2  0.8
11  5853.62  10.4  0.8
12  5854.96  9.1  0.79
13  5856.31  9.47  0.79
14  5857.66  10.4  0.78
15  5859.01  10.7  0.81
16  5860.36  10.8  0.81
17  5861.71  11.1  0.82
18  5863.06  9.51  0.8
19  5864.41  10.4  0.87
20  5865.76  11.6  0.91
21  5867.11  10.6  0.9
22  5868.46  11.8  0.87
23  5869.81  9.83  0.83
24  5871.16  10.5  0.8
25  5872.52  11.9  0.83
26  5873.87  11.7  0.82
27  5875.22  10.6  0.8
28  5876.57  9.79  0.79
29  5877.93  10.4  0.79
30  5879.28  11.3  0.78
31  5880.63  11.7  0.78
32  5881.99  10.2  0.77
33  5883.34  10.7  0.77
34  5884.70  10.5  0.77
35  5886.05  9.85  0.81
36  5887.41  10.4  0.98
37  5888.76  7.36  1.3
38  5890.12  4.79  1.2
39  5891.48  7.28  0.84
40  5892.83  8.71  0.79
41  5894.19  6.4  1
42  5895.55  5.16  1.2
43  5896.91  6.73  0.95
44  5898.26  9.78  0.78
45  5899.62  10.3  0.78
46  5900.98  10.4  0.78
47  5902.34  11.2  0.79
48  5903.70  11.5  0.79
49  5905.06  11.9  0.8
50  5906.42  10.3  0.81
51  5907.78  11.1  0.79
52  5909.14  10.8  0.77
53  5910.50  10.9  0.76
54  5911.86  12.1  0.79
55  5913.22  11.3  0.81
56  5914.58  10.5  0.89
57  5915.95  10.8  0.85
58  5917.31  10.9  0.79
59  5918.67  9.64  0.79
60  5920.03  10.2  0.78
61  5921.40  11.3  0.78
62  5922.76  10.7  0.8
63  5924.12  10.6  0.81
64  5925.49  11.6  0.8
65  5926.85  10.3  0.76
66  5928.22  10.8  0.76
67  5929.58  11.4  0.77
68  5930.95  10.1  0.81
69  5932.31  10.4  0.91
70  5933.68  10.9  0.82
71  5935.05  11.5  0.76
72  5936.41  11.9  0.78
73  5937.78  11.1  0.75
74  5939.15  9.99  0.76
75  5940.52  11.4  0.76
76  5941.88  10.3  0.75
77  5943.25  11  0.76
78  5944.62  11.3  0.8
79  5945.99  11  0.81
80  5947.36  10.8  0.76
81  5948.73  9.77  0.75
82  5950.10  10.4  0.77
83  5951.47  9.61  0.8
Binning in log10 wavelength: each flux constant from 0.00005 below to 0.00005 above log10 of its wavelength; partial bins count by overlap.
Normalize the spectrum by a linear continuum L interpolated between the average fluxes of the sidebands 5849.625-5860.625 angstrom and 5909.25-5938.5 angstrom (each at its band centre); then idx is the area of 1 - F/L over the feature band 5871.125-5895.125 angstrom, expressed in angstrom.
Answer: 2.0 angstrom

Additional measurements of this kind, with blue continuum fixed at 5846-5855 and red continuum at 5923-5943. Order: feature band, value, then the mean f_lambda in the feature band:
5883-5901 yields 4.00 angstrom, 8.34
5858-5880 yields -0.29 angstrom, 10.8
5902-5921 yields -0.25 angstrom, 10.9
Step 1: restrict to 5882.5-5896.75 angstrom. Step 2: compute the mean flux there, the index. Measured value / 8.09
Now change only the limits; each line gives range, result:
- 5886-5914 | 9.44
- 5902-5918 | 11.1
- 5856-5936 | 10.3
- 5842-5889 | 10.6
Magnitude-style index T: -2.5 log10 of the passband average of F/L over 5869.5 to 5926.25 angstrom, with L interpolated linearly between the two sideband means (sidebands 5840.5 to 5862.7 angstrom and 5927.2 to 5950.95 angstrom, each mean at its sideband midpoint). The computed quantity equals 0.06 mag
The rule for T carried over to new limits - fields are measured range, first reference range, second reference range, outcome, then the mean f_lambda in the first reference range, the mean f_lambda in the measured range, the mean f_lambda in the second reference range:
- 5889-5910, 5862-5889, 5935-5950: 0.18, 10.6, 9.07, 10.9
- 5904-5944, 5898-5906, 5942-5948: 0.00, 10.9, 10.9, 10.9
